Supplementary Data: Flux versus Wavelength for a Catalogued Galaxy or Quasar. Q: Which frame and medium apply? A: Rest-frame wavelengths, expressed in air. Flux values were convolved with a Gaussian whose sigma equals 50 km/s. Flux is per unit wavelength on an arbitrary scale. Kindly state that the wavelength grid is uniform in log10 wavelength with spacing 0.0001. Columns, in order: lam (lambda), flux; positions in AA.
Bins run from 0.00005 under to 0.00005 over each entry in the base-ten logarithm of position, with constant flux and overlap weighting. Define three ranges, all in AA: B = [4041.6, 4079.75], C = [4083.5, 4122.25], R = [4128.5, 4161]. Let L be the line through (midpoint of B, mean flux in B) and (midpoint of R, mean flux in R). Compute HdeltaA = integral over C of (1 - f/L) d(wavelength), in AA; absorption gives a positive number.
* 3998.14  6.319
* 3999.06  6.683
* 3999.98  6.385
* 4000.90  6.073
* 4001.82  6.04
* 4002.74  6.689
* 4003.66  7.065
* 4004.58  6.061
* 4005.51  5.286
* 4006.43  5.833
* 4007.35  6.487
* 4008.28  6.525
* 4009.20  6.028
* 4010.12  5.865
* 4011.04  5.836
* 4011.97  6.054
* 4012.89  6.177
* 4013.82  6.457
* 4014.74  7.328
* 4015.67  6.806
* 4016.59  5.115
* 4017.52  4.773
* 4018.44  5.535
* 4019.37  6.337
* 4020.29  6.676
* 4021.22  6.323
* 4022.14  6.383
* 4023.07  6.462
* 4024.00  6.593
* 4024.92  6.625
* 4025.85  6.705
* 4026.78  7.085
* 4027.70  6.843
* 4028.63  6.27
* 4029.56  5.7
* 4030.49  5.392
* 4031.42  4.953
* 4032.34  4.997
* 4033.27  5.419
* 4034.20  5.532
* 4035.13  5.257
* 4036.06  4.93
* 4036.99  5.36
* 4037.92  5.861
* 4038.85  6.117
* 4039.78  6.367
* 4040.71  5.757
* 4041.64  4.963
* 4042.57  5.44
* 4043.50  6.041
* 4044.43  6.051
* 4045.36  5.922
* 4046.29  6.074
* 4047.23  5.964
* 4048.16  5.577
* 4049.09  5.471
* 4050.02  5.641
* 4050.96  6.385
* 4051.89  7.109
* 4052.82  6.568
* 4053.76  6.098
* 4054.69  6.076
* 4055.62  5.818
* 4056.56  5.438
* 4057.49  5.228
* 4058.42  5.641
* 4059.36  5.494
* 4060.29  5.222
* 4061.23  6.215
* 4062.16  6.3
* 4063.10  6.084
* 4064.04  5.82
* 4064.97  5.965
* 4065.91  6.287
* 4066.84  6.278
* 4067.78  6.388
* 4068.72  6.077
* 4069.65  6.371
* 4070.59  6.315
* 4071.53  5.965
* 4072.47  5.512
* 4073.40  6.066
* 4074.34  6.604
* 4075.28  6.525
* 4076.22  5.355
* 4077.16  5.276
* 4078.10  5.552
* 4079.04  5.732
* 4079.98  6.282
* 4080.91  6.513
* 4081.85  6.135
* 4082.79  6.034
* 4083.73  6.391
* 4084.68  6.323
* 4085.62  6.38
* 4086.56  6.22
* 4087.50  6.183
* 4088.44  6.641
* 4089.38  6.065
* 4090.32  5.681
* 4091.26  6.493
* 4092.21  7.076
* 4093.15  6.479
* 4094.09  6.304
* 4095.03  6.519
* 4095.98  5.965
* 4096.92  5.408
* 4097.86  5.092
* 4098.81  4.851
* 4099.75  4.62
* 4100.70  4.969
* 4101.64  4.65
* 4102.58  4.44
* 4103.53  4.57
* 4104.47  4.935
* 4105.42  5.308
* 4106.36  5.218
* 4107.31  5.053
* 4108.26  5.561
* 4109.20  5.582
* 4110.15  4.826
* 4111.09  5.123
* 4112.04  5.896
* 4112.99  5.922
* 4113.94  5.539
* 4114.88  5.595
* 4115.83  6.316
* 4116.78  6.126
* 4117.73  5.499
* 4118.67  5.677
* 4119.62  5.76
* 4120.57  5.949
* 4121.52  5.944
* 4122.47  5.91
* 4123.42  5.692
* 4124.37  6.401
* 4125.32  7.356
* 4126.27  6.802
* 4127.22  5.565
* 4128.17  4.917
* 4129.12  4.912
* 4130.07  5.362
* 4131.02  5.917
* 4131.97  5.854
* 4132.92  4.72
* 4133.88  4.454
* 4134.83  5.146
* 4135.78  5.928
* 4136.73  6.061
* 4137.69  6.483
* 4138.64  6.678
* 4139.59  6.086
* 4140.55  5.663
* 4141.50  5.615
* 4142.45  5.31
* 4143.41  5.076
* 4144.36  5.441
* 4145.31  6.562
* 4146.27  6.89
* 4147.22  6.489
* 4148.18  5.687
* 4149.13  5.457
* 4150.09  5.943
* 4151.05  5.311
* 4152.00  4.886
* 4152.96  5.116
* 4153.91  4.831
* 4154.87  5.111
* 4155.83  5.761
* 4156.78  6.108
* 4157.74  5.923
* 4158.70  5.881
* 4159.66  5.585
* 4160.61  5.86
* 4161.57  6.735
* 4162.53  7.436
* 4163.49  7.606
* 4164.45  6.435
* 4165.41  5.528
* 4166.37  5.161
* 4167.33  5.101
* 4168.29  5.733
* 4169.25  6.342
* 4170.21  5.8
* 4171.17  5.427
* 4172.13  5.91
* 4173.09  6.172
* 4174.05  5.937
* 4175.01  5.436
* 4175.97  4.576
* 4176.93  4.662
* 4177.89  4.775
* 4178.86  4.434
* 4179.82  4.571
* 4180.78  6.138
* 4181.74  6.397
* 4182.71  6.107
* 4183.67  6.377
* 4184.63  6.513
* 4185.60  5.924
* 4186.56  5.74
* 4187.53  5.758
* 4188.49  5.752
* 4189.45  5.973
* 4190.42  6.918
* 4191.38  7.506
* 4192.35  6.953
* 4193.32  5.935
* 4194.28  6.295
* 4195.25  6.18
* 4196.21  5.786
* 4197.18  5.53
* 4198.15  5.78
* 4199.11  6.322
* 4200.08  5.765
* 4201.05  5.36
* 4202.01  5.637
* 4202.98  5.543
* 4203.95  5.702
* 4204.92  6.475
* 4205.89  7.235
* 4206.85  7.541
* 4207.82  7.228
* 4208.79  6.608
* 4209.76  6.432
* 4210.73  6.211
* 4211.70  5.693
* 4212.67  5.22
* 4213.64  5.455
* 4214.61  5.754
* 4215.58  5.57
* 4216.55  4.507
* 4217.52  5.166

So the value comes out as 0.7 AA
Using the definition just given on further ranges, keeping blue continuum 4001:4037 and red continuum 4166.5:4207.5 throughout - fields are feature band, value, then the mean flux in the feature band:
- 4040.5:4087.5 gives 0.2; 5.98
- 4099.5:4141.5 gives 2.7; 5.57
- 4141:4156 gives 0.9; 5.59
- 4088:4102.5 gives 0.6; 5.75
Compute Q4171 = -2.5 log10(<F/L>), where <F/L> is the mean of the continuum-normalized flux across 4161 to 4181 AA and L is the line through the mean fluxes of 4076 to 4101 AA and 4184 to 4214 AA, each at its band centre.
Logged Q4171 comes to 0.07 mag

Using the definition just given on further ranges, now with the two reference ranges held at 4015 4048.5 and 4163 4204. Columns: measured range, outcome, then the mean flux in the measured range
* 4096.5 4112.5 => 0.16 mag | 5.06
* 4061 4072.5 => -0.05 mag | 6.14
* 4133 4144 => 0.04 mag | 5.64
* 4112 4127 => -0.03 mag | 6.02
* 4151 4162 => 0.05 mag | 5.6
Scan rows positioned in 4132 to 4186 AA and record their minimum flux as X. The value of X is 4.434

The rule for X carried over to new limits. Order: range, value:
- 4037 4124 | 4.44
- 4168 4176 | 4.576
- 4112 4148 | 4.454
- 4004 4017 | 5.115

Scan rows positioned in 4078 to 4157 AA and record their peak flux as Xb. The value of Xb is 7.356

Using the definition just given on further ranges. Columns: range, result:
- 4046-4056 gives 7.109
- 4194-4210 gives 7.541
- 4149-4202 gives 7.606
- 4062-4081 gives 6.604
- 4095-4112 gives 6.519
